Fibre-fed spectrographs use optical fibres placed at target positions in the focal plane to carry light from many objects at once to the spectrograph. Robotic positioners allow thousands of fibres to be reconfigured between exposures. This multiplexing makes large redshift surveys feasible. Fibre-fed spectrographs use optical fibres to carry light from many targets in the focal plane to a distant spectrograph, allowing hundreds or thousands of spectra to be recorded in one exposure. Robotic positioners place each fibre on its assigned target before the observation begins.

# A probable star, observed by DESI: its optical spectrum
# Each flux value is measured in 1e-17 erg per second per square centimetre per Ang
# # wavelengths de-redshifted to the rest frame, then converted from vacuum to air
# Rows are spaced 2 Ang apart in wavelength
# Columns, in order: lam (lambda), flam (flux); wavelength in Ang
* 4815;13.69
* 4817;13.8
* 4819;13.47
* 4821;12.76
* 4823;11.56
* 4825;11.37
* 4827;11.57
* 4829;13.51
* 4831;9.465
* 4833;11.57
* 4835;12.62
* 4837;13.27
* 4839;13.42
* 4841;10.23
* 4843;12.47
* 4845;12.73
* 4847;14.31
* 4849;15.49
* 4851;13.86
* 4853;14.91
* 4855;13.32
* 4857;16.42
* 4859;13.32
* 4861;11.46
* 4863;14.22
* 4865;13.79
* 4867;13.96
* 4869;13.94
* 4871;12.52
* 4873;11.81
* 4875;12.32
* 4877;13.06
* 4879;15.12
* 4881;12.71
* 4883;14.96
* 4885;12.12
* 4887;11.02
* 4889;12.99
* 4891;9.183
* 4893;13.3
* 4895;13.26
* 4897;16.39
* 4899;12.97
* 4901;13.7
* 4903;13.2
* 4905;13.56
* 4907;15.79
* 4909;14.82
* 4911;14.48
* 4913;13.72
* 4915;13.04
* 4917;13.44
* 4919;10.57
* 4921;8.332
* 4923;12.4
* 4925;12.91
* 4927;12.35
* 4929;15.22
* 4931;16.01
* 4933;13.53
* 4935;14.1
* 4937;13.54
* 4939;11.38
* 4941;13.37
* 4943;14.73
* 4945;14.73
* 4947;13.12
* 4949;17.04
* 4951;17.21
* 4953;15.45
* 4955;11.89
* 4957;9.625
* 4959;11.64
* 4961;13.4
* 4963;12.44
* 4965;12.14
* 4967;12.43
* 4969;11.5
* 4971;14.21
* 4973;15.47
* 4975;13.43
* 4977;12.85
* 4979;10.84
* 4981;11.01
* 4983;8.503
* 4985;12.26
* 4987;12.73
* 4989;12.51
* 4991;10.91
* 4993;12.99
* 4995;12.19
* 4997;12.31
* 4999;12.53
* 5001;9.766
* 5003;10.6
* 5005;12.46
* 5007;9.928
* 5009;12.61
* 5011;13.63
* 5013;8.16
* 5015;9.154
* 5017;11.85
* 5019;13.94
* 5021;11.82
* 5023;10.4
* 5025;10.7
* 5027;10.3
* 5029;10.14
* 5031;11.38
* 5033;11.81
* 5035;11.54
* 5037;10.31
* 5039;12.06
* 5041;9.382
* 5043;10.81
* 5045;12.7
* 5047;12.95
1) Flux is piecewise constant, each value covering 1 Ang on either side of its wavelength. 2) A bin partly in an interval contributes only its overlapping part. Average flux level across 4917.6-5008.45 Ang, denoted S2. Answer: 12.6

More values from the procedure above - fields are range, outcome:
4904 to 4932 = 13.3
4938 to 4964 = 13.5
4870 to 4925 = 13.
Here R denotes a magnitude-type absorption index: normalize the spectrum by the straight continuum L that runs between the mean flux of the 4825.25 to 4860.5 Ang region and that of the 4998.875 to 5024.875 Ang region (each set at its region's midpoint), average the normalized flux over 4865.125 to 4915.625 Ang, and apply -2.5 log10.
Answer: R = -0.07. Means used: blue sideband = 13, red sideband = 11.2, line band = 13.4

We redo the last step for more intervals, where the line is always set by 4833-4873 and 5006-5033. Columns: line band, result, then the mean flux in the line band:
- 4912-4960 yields -0.09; 13.3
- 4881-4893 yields 0.06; 12.2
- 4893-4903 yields -0.09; 13.9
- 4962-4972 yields -0.06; 12.5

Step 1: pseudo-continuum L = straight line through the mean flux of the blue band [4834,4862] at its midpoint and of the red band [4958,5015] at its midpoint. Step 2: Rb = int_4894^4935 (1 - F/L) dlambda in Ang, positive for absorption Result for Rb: -2.6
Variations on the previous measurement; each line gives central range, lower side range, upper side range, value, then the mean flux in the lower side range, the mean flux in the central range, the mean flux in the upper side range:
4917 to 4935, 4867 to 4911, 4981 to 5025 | -0.1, 13.3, 12.8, 11.5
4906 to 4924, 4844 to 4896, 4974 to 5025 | -0.3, 13.3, 13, 11.6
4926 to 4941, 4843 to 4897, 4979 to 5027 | -1.6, 13.4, 13.7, 11.4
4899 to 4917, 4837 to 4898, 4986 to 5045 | -1.7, 13.3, 13.9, 11.4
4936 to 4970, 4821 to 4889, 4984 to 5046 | -3.5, 13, 13.3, 11.4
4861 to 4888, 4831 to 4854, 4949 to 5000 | -0.5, 13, 13.1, 12.6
